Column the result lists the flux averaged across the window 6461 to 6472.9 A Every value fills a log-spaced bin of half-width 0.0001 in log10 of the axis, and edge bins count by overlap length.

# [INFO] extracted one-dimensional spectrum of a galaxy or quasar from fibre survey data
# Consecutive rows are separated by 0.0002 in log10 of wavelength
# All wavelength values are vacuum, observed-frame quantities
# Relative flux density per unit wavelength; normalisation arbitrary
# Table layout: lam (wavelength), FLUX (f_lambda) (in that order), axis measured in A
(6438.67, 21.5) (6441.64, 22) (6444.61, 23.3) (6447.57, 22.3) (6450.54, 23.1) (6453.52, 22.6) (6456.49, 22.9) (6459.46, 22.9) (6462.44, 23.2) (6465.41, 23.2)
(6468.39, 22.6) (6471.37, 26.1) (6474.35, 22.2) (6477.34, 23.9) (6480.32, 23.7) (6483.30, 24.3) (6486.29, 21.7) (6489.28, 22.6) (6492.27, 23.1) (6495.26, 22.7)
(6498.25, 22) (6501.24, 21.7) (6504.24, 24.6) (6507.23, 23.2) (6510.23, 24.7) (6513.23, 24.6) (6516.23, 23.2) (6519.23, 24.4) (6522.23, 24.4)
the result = 23.8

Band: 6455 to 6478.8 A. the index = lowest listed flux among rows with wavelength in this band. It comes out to 22.2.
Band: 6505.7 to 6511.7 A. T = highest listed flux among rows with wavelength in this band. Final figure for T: 24.7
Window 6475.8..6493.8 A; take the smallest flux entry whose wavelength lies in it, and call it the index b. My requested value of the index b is 21.7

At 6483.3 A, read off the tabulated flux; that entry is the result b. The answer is 24.3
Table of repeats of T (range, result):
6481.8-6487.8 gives 24.3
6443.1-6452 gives 23.3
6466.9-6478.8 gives 26.1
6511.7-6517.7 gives 24.6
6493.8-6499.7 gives 22.7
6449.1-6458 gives 23.1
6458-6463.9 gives 23.2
